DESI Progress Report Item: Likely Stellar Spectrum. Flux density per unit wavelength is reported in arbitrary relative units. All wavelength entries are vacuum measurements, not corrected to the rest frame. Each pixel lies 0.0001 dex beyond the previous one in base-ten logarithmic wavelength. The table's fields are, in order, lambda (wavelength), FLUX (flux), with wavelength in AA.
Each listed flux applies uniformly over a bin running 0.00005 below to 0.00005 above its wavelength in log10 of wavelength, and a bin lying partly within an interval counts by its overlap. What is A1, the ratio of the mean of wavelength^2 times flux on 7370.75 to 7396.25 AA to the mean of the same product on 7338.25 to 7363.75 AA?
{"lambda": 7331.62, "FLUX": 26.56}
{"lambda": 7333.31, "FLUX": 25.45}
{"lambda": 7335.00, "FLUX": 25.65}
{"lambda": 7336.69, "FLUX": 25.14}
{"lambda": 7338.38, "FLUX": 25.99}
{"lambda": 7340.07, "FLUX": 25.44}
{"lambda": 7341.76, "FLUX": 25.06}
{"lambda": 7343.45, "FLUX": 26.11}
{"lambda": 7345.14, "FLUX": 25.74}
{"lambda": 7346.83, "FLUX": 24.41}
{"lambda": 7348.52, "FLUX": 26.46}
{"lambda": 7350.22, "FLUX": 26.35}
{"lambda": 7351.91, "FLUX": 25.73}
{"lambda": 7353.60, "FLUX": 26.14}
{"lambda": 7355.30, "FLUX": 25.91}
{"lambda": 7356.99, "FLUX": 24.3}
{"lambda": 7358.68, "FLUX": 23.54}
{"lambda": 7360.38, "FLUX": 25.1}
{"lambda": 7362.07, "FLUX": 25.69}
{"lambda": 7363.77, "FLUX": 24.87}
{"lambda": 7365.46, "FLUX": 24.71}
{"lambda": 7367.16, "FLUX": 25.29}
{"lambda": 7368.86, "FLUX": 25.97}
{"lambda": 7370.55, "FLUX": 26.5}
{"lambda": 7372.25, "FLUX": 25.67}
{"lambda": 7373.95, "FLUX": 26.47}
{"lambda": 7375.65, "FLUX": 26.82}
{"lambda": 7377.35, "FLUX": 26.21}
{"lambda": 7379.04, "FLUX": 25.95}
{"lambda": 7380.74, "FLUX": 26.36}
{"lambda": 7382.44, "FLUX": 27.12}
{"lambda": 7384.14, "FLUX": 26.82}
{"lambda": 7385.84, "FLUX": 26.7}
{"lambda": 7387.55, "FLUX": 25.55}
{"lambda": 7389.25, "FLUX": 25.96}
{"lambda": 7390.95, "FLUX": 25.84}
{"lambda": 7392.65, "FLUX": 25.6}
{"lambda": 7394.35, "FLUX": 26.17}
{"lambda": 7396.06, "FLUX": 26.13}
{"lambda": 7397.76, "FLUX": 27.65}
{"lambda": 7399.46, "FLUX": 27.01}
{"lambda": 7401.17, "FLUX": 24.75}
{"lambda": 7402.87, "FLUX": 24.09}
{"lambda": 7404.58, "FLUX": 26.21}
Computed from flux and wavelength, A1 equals 1.04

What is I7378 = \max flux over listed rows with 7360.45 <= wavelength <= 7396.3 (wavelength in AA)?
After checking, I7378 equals 27.12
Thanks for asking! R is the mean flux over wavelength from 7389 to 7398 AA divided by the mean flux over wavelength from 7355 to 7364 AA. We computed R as 1.1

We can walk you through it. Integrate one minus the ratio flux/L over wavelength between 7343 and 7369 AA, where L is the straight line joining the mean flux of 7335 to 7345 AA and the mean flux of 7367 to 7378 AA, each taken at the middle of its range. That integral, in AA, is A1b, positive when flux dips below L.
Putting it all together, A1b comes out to 0.5 AA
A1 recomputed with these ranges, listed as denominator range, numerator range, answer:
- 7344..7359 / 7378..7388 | 1.05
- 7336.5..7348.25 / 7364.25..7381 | 1.03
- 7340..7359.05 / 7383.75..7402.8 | 1.04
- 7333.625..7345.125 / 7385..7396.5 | 1.03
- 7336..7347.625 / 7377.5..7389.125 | 1.05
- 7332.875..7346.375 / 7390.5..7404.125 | 1.03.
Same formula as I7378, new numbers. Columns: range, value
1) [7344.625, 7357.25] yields 26.46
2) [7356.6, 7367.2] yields 25.69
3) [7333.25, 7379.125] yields 26.82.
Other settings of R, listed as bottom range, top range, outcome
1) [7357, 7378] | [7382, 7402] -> 1.03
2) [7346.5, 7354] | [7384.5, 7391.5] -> 1.01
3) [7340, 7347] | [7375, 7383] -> 1.04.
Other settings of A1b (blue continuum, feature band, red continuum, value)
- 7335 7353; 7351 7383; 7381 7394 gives 0.3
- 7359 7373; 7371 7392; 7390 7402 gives -0.4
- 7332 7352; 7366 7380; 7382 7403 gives -0.1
